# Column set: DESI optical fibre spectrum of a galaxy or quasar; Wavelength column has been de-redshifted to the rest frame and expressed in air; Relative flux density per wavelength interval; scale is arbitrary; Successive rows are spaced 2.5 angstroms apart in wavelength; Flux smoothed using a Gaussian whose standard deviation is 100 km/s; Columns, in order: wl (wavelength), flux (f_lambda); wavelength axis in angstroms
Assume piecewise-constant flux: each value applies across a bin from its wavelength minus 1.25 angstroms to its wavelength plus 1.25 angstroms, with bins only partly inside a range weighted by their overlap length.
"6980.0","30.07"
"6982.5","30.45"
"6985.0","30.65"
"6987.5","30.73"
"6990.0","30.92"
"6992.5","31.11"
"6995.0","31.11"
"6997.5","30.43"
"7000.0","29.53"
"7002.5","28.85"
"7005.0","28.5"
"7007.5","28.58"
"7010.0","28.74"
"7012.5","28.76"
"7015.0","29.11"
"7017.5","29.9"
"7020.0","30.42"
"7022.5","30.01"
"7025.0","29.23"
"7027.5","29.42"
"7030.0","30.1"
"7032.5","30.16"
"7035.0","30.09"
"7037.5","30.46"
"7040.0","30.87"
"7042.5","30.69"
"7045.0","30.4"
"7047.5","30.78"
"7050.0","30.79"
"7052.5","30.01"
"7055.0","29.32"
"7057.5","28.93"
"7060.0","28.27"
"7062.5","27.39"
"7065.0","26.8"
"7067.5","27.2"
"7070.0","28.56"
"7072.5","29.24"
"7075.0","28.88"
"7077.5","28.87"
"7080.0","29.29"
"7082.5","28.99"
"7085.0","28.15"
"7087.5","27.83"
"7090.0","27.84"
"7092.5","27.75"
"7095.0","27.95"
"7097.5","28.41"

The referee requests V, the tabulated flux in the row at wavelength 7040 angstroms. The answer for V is 30.87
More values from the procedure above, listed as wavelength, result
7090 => 27.84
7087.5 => 27.83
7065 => 26.8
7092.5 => 27.75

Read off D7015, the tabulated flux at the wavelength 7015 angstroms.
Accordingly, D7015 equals 29.11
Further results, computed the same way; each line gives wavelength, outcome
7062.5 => 27.39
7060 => 28.27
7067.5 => 27.2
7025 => 29.23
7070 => 28.56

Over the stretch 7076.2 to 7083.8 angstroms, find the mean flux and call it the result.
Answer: 29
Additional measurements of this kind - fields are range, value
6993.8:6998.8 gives 30.8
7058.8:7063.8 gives 27.8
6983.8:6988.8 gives 30.7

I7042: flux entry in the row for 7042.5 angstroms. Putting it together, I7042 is 30.69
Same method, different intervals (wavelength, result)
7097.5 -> 28.41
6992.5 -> 31.11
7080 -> 29.29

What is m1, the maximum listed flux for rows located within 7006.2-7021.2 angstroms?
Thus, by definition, 30.42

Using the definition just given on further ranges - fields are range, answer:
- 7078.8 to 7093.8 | 29.29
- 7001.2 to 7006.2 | 28.85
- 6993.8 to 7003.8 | 31.11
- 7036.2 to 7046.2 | 30.87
